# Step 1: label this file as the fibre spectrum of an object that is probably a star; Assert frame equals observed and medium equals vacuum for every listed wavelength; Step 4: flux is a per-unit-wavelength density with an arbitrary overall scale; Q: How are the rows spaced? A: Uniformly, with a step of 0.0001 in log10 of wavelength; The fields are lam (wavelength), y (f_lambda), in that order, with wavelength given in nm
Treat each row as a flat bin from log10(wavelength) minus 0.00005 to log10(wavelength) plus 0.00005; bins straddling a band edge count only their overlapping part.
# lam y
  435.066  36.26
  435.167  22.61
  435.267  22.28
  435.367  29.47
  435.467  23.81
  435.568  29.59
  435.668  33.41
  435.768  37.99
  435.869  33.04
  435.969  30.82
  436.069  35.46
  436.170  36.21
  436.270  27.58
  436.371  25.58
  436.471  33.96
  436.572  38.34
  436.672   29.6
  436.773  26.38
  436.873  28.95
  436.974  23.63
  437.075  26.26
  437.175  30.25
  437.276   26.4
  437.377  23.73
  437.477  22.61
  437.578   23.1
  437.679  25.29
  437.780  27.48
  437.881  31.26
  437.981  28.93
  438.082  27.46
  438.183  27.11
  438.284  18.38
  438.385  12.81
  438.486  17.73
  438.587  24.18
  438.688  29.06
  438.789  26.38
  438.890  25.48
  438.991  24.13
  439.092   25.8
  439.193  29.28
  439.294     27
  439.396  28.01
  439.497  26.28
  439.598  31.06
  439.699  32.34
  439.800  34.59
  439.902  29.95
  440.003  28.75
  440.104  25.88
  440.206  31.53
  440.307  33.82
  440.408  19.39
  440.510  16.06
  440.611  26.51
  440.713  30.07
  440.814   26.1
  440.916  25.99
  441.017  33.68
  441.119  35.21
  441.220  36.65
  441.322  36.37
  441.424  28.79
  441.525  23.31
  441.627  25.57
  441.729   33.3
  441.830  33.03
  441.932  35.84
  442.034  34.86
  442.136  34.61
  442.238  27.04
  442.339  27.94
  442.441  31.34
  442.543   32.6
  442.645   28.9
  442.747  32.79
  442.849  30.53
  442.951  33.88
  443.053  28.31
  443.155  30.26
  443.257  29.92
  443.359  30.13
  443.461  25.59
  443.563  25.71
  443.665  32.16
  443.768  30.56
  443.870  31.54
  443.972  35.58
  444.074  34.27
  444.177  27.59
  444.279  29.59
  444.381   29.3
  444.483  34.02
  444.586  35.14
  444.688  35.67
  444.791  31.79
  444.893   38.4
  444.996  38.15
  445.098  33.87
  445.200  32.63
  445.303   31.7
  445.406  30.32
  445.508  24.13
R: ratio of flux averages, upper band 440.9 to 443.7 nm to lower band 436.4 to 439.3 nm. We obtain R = 1.2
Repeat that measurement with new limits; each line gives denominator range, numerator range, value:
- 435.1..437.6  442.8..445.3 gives 1.10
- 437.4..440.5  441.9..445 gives 1.20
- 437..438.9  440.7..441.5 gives 1.26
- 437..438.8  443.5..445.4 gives 1.31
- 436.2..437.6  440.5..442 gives 1.09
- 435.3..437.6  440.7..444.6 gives 1.05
